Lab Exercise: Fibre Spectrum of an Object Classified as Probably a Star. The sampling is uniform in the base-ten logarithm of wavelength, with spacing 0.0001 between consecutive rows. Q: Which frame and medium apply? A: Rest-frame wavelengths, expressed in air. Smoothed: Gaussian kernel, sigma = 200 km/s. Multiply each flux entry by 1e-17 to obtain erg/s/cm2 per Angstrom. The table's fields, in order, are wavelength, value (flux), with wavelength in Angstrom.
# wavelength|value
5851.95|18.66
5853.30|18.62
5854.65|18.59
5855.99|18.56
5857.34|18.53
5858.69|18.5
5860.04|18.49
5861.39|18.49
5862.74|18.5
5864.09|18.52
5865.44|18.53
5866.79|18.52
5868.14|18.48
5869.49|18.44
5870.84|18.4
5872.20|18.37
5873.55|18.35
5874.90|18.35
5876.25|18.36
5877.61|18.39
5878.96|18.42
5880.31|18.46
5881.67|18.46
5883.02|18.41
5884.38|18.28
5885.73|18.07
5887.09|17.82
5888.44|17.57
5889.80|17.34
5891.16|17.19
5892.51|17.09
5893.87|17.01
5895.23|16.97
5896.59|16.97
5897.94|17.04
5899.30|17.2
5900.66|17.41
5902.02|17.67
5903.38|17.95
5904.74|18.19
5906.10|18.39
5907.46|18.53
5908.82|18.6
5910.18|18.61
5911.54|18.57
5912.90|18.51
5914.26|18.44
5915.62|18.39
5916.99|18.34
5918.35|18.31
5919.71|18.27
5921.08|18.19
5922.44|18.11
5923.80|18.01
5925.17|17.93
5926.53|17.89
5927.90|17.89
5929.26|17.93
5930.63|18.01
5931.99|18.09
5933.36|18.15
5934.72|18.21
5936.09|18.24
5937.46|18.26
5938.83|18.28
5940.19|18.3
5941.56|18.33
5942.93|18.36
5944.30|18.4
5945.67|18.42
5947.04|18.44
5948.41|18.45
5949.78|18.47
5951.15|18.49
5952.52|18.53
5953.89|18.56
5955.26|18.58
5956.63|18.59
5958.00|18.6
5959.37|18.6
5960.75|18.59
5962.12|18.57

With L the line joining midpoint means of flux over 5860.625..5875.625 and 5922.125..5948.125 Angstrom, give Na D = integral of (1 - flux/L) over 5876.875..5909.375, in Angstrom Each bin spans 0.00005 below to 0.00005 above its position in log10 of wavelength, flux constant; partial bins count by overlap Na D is 0.96 Angstrom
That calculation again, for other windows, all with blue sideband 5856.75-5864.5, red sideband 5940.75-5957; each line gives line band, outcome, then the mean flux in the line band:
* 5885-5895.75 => 0.6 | 17.4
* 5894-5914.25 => 0.6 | 17.9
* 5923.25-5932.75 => 0.3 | 18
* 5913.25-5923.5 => 0.1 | 18.3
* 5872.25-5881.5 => 0.1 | 18.4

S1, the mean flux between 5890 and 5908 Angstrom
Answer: 17.5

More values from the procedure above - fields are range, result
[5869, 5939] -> 18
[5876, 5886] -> 18.4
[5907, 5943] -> 18.2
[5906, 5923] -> 18.4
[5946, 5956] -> 18.5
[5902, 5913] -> 18.4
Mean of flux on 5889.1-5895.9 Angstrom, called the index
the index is 17.1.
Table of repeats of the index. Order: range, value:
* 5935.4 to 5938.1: 18.2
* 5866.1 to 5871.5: 18.5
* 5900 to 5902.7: 17.5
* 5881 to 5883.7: 18.4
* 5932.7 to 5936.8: 18.2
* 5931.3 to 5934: 18.1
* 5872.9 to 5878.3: 18.4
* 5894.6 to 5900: 17.1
